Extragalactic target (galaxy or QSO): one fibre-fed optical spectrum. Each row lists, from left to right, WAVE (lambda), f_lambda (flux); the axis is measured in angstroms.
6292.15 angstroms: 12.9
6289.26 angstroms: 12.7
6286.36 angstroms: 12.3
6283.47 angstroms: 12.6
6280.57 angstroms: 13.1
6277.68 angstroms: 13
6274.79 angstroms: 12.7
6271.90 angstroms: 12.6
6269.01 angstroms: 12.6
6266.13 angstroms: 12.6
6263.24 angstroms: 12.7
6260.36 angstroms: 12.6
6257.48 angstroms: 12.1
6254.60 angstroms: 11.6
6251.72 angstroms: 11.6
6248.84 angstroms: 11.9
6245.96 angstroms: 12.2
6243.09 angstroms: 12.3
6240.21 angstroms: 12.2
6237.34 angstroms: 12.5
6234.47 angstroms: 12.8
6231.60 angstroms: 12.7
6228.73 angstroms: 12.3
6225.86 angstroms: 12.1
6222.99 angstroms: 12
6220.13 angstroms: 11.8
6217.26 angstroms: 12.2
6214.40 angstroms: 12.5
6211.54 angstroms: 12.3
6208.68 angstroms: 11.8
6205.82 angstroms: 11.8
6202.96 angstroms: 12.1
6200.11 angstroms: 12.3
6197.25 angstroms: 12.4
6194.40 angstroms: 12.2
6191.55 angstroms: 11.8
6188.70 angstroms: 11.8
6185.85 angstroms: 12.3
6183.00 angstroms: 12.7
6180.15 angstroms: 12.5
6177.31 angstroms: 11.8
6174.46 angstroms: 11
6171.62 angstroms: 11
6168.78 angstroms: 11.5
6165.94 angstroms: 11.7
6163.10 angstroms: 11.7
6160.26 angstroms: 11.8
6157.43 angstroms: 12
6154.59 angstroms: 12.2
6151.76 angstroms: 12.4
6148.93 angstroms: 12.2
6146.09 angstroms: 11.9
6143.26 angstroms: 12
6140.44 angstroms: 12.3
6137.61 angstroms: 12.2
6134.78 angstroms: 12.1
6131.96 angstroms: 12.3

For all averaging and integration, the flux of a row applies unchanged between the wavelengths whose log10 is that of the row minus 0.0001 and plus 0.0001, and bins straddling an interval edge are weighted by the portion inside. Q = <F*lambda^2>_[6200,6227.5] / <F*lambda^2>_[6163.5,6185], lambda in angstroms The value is 1.04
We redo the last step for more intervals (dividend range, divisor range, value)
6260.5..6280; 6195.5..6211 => 1.07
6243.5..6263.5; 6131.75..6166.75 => 1.04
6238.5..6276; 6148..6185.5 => 1.06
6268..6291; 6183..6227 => 1.07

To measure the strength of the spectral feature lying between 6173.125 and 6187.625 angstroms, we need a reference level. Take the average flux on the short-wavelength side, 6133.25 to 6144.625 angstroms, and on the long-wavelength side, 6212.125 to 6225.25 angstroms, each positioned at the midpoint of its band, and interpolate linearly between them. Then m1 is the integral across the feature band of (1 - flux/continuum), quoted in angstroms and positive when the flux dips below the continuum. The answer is 0.1 angstroms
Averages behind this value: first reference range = 12.2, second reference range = 12.1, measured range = 12.1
